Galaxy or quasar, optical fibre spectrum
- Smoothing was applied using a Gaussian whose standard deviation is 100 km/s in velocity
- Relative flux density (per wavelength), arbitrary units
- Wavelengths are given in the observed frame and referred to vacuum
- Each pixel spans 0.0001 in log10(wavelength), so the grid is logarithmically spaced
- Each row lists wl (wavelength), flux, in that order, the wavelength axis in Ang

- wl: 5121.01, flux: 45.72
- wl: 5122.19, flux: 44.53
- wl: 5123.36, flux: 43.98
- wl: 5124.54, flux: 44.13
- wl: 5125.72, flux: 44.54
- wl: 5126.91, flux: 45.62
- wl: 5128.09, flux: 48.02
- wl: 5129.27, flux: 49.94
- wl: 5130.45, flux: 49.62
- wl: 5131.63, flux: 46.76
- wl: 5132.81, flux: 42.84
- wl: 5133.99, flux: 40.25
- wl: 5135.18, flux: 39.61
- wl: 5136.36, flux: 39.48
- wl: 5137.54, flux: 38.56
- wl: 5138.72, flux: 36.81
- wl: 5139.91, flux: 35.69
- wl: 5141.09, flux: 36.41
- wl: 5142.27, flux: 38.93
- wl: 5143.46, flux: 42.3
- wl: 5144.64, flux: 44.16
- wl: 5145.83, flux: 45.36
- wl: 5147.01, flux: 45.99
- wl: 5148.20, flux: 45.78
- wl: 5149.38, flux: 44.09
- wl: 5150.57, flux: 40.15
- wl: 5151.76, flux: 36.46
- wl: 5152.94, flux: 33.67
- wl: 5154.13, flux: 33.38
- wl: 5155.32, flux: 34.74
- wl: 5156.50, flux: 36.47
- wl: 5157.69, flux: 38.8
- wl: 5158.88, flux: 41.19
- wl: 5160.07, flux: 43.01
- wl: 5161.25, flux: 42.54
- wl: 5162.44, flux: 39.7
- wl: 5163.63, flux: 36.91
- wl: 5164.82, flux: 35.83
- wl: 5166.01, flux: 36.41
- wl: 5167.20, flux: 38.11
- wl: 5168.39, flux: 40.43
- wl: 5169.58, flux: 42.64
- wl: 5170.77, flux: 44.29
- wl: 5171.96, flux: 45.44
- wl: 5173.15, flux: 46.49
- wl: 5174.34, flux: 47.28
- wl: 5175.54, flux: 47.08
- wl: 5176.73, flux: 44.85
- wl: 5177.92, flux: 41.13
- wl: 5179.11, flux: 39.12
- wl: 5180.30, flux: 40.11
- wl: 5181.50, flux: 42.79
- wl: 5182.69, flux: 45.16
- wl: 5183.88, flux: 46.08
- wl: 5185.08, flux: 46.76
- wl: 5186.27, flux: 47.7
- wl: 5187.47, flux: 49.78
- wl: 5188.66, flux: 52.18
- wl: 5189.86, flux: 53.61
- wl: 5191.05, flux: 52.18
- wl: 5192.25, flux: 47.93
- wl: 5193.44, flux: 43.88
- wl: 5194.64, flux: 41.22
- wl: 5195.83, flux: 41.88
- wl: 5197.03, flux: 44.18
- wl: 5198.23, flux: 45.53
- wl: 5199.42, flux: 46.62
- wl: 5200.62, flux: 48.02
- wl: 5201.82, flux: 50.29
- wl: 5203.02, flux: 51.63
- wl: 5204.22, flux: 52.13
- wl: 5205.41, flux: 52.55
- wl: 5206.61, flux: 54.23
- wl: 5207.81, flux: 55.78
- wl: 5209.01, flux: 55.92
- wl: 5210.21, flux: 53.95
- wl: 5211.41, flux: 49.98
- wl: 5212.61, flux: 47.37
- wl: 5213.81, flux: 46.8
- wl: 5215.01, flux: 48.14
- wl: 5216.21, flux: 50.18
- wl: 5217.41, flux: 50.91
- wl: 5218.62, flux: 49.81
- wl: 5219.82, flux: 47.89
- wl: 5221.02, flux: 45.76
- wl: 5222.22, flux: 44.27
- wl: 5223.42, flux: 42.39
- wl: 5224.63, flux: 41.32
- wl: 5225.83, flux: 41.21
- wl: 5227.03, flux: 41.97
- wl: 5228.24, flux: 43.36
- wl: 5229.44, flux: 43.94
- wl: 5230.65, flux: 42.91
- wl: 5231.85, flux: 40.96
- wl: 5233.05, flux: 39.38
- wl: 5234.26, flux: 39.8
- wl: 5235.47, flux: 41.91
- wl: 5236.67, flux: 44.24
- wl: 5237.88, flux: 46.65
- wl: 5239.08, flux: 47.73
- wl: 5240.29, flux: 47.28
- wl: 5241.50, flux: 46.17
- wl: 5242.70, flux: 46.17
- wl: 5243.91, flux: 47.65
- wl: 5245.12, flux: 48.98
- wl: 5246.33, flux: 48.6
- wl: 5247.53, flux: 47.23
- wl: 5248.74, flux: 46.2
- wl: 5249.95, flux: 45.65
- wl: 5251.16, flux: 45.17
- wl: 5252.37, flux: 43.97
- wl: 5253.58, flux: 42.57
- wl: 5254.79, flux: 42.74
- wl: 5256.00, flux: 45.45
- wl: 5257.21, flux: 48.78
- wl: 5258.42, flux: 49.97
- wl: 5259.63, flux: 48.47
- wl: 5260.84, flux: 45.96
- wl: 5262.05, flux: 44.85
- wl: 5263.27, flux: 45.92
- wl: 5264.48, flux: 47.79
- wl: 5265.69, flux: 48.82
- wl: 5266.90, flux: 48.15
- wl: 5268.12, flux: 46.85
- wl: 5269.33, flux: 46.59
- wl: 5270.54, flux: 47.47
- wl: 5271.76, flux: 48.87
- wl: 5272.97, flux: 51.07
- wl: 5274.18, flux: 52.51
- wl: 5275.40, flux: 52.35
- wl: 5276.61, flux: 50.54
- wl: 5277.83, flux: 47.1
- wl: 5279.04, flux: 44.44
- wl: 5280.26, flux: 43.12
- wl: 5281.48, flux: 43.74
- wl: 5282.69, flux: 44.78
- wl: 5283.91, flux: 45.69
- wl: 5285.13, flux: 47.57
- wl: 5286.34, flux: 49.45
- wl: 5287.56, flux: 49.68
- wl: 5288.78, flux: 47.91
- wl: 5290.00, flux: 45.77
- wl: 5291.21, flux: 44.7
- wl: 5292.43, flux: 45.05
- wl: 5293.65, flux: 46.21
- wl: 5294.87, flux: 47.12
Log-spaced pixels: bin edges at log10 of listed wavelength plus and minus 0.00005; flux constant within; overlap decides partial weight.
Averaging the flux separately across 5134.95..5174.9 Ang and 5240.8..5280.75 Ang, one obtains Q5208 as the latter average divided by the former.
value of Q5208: 1.17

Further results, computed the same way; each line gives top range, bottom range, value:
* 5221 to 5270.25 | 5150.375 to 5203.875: 1.05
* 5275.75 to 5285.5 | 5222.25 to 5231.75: 1.08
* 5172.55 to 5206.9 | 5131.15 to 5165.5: 1.18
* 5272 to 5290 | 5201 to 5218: 0.93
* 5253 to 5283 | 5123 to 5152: 1.11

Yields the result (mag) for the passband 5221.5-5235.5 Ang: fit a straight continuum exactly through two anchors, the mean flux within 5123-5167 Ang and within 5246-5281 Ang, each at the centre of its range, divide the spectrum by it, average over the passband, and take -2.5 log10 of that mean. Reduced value 0.08 mag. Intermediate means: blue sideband 41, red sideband 47.1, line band 42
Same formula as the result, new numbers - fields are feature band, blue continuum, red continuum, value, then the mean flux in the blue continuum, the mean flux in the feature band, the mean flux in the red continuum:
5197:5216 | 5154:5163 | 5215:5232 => -0.16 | 39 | 50.4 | 45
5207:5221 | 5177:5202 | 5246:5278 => -0.09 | 45.9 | 50.4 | 47.4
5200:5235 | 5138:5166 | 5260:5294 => -0.09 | 39.4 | 47.3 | 47.3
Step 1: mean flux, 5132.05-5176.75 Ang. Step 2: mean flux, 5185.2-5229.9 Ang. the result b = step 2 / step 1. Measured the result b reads 1.2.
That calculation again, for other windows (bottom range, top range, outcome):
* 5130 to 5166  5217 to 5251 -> 1.12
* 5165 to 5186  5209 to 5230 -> 1.08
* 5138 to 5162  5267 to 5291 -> 1.20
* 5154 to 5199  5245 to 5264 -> 1.07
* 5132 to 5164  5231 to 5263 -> 1.14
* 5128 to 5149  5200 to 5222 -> 1.19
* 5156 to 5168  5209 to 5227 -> 1.21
